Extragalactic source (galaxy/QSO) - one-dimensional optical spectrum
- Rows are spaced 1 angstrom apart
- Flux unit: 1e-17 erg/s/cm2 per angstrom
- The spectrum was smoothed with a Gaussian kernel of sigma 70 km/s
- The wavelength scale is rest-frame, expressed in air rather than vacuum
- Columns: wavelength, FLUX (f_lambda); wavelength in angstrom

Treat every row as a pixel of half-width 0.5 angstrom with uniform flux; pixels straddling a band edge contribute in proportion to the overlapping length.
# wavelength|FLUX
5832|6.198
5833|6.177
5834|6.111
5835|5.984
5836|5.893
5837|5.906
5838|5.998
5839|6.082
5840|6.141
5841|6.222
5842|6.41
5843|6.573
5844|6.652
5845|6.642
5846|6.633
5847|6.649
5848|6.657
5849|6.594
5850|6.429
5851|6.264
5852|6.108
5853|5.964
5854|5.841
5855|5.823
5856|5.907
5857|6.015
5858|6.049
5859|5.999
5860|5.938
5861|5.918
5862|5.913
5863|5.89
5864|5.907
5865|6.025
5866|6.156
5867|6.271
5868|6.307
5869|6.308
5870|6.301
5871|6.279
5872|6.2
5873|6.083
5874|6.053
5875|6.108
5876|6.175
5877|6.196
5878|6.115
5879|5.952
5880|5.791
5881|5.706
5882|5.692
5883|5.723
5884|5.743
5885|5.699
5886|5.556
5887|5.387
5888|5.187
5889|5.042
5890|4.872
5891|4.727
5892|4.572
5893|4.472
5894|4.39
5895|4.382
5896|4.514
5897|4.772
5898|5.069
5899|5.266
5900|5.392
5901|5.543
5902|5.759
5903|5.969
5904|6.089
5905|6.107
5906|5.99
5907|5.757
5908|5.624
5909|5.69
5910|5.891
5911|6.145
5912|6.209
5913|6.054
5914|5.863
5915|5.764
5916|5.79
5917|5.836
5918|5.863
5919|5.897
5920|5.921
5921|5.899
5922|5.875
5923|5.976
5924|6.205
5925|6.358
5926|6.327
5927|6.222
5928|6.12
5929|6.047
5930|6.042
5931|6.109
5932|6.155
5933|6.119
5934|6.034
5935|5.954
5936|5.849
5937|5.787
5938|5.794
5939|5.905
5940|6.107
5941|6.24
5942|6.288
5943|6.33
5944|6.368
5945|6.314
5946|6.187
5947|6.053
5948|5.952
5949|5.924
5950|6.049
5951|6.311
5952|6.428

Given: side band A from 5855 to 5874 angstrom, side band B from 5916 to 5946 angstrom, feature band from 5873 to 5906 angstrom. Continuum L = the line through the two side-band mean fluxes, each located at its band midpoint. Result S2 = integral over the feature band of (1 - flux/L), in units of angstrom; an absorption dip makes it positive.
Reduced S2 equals 3.3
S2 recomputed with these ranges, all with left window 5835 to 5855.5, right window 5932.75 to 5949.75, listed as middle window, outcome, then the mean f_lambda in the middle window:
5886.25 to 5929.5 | 3.78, 5.6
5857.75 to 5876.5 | 0.37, 6.1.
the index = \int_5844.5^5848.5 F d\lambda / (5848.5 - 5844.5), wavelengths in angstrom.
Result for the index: 6.65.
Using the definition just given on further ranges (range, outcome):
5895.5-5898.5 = 4.79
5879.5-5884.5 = 5.73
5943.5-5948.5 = 6.17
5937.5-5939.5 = 5.85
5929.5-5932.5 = 6.1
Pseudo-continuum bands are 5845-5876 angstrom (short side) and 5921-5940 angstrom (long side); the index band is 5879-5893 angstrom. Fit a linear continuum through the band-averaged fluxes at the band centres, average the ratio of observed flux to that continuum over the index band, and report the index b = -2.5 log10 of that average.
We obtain 0.15 mag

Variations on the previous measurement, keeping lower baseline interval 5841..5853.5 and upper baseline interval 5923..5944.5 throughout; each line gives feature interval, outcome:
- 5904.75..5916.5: 0.05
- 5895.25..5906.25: 0.14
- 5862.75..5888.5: 0.07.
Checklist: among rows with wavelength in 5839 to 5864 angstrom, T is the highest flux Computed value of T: 6.657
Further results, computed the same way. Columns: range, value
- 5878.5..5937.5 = 6.358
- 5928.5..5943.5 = 6.33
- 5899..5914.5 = 6.209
